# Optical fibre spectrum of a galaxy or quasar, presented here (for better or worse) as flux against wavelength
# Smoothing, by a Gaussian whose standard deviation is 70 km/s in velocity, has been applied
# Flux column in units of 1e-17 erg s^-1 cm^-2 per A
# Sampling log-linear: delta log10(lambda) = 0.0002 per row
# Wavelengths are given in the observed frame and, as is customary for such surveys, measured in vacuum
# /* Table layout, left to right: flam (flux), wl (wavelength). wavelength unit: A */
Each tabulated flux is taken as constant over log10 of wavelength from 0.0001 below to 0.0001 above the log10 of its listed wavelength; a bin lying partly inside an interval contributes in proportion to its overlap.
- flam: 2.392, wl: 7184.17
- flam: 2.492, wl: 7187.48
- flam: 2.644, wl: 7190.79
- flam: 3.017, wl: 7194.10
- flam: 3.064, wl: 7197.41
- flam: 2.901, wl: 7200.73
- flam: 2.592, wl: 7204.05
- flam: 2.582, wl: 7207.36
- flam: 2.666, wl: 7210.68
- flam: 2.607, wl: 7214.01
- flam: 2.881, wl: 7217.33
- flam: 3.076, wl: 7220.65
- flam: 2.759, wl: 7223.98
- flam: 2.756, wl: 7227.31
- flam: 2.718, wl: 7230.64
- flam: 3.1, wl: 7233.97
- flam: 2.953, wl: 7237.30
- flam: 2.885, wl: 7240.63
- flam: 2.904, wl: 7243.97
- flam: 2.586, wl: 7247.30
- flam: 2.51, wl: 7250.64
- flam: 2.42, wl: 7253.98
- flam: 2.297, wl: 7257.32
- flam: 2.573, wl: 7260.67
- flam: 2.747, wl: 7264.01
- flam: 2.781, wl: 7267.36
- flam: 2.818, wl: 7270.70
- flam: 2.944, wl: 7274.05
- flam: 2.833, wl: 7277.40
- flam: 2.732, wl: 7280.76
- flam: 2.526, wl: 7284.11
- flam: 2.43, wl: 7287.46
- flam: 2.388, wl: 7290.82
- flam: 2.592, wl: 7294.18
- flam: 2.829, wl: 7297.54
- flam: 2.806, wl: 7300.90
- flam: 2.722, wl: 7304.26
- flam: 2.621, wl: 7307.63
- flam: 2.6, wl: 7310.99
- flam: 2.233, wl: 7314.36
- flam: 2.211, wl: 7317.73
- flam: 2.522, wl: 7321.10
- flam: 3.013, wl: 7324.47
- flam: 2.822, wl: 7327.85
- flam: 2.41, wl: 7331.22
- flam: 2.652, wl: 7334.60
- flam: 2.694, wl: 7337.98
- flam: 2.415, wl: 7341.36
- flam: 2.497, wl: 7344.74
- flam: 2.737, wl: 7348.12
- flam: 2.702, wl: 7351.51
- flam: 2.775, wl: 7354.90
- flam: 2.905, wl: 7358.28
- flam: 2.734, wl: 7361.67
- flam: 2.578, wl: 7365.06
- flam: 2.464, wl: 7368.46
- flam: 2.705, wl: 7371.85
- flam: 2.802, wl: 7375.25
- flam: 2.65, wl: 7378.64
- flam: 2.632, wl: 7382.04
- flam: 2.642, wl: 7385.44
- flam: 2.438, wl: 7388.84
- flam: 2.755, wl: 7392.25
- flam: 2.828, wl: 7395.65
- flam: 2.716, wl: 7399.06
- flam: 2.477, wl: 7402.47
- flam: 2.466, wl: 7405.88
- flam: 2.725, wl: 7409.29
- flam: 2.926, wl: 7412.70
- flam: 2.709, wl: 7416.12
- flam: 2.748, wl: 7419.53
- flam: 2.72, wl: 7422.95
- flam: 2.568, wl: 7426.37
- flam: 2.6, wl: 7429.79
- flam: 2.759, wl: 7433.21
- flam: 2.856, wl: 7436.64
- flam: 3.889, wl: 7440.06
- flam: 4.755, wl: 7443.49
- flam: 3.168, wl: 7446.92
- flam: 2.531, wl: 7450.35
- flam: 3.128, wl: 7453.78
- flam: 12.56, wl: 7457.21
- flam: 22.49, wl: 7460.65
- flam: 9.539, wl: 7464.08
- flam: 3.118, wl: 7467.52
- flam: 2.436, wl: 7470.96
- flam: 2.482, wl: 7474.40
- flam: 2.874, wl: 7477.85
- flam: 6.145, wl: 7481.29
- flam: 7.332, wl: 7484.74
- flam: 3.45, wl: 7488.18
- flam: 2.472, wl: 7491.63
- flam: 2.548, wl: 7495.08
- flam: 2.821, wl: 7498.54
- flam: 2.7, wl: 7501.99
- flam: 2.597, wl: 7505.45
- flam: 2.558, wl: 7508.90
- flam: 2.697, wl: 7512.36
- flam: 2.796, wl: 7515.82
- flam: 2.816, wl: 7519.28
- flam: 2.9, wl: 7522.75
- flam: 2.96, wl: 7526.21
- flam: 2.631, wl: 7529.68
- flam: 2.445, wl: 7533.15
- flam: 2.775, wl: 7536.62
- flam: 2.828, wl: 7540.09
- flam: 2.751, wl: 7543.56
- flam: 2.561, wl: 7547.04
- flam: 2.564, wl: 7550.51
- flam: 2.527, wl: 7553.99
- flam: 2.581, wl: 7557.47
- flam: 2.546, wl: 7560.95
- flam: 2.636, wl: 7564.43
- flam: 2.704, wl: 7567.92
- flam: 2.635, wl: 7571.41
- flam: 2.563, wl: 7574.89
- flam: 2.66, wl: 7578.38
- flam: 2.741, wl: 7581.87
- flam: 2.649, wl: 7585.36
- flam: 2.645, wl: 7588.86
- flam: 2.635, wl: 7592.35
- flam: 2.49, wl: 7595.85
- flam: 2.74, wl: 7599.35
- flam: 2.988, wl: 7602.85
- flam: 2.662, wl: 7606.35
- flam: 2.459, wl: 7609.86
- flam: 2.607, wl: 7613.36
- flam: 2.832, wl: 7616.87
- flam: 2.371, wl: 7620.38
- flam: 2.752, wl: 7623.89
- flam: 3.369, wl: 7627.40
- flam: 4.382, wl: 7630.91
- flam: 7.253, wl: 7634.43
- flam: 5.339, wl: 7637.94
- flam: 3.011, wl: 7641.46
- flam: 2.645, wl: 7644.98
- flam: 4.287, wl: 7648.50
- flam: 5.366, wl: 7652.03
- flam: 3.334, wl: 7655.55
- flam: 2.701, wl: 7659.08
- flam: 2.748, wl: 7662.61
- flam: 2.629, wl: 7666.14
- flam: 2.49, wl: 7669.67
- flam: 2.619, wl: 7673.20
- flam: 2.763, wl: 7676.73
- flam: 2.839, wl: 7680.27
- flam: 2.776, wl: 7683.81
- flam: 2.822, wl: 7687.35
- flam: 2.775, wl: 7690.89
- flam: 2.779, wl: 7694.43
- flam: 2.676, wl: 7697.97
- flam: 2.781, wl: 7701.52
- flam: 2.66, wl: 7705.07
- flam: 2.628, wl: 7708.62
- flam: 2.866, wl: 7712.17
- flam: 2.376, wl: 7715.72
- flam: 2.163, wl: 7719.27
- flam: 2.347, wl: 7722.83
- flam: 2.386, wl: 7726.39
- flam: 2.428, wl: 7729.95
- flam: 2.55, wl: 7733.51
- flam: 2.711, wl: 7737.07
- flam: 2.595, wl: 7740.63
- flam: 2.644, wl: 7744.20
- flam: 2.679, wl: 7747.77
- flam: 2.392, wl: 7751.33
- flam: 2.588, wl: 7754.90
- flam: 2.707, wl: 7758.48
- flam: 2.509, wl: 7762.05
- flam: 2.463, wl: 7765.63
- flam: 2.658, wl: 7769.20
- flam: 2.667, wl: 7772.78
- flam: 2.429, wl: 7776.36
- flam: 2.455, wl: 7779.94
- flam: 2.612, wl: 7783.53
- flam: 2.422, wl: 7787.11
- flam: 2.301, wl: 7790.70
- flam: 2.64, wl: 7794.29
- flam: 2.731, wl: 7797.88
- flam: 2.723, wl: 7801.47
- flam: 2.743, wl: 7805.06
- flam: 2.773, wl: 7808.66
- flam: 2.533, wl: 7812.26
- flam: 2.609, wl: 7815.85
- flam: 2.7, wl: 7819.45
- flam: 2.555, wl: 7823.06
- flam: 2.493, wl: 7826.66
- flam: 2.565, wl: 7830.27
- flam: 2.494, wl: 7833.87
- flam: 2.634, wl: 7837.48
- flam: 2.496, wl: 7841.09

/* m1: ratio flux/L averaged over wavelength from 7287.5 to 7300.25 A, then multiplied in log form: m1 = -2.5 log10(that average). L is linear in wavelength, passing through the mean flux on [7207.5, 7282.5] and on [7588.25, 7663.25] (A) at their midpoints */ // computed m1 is 0.09 mag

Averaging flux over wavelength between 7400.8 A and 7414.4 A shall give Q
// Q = 2.65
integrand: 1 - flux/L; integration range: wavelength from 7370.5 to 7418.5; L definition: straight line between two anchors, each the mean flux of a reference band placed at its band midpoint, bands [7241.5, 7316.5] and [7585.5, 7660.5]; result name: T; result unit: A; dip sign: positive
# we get 3.3 A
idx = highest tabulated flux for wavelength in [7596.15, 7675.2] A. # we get 7.253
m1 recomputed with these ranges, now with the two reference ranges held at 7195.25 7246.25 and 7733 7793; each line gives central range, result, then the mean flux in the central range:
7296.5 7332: 0.07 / 2.62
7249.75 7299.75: 0.07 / 2.63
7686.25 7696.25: -0.08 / 2.79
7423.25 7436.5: 0.02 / 2.68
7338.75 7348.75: 0.09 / 2.54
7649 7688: -0.17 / 3.05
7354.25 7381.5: 0.02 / 2.7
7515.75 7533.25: -0.04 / 2.78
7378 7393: 0.05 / 2.61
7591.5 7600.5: 0.01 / 2.61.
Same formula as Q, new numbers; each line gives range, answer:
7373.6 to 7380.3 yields 2.73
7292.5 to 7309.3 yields 2.71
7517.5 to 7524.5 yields 2.86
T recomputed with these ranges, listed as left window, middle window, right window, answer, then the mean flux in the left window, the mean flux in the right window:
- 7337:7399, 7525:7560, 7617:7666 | 7.26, 2.67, 3.74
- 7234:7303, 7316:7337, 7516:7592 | 0.61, 2.69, 2.67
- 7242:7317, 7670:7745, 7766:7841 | -0.98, 2.63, 2.58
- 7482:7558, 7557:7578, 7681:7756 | 1.94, 2.97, 2.6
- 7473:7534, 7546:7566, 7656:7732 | 3.10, 3.19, 2.64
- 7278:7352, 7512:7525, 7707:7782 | -1.27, 2.6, 2.54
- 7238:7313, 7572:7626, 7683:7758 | -0.82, 2.66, 2.6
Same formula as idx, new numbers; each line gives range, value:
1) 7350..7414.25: 2.926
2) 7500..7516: 2.796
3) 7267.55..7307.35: 2.944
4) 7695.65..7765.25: 2.866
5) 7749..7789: 2.707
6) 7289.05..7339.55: 3.013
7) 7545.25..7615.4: 2.988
